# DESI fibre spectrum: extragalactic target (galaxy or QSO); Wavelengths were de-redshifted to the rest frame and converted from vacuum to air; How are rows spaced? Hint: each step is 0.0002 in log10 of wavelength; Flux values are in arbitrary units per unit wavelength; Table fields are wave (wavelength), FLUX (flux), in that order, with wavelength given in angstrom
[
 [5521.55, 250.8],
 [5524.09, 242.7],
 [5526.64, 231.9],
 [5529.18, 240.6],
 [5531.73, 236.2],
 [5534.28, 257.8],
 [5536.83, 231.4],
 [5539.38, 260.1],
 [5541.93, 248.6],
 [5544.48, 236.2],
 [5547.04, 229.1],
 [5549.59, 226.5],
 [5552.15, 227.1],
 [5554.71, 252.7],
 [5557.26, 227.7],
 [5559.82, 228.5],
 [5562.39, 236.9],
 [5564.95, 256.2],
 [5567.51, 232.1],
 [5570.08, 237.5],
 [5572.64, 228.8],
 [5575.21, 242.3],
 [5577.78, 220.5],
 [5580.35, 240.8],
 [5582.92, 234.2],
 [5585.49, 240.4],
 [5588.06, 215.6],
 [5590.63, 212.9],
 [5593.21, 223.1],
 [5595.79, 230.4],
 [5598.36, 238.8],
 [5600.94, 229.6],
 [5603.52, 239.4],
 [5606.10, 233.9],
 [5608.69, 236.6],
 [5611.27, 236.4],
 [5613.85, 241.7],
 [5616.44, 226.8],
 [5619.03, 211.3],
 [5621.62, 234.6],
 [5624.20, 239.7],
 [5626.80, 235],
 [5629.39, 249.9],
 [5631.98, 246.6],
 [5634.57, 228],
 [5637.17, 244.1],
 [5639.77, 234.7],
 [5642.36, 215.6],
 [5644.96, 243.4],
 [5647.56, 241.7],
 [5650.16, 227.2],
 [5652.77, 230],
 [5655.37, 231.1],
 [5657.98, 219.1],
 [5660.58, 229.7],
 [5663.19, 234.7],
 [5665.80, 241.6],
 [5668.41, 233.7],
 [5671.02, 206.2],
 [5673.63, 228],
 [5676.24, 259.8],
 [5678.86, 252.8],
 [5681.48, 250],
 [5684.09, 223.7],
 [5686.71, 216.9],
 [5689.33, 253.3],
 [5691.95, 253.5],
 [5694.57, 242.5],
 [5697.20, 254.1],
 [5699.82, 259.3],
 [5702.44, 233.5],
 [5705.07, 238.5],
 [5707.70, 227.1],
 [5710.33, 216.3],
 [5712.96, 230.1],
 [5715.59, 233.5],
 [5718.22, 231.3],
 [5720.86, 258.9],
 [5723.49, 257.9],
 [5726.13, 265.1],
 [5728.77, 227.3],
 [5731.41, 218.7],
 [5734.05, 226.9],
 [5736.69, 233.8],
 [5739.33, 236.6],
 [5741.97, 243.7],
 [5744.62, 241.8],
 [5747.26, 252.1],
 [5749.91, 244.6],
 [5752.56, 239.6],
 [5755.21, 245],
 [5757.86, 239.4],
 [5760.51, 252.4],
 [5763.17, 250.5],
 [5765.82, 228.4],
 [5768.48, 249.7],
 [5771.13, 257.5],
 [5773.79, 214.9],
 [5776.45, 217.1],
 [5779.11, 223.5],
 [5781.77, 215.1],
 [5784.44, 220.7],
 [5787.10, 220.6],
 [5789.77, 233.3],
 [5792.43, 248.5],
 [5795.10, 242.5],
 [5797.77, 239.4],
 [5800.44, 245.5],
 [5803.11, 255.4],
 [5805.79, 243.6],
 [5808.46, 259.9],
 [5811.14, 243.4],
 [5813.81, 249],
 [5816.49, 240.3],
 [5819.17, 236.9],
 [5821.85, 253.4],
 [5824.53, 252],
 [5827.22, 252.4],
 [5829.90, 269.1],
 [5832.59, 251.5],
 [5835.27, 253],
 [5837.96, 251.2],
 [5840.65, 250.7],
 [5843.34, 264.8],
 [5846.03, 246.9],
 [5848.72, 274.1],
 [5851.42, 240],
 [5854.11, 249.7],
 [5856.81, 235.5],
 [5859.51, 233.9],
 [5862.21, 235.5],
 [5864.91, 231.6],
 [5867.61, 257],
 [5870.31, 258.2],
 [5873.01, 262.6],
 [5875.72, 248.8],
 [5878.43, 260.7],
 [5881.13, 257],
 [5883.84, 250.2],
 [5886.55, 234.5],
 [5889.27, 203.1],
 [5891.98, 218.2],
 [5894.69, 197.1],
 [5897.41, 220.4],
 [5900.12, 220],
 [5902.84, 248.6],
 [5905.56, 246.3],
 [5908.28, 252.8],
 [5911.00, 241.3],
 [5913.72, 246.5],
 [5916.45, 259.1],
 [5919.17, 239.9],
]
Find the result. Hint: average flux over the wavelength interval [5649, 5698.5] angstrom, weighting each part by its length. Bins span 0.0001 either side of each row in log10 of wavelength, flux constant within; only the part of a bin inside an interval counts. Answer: 236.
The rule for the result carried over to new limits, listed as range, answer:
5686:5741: 239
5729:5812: 238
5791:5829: 248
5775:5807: 234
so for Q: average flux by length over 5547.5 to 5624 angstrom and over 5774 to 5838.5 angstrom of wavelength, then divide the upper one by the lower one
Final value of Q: 1.04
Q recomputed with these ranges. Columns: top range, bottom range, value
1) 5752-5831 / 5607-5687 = 1.03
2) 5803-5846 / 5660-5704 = 1.05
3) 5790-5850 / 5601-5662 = 1.07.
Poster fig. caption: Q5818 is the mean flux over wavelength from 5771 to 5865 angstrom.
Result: 243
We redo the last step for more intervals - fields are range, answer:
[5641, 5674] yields 229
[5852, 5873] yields 244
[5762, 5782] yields 233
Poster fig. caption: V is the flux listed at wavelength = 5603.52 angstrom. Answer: 239.4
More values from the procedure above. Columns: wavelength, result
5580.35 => 240.8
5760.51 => 252.4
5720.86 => 258.9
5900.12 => 220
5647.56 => 241.7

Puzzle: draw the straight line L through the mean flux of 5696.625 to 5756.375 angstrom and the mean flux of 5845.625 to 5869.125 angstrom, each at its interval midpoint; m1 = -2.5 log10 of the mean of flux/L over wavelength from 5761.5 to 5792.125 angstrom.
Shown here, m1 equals 0.05 mag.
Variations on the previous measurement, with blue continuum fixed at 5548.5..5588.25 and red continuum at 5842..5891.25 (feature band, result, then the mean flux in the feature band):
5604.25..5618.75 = 0.01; 233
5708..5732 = 0.01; 238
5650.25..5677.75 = 0.03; 231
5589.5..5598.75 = 0.05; 225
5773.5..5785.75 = 0.12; 218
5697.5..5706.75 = -0.02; 244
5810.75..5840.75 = -0.02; 250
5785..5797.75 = 0.04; 236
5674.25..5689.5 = -0.01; 241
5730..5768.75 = 0.01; 240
